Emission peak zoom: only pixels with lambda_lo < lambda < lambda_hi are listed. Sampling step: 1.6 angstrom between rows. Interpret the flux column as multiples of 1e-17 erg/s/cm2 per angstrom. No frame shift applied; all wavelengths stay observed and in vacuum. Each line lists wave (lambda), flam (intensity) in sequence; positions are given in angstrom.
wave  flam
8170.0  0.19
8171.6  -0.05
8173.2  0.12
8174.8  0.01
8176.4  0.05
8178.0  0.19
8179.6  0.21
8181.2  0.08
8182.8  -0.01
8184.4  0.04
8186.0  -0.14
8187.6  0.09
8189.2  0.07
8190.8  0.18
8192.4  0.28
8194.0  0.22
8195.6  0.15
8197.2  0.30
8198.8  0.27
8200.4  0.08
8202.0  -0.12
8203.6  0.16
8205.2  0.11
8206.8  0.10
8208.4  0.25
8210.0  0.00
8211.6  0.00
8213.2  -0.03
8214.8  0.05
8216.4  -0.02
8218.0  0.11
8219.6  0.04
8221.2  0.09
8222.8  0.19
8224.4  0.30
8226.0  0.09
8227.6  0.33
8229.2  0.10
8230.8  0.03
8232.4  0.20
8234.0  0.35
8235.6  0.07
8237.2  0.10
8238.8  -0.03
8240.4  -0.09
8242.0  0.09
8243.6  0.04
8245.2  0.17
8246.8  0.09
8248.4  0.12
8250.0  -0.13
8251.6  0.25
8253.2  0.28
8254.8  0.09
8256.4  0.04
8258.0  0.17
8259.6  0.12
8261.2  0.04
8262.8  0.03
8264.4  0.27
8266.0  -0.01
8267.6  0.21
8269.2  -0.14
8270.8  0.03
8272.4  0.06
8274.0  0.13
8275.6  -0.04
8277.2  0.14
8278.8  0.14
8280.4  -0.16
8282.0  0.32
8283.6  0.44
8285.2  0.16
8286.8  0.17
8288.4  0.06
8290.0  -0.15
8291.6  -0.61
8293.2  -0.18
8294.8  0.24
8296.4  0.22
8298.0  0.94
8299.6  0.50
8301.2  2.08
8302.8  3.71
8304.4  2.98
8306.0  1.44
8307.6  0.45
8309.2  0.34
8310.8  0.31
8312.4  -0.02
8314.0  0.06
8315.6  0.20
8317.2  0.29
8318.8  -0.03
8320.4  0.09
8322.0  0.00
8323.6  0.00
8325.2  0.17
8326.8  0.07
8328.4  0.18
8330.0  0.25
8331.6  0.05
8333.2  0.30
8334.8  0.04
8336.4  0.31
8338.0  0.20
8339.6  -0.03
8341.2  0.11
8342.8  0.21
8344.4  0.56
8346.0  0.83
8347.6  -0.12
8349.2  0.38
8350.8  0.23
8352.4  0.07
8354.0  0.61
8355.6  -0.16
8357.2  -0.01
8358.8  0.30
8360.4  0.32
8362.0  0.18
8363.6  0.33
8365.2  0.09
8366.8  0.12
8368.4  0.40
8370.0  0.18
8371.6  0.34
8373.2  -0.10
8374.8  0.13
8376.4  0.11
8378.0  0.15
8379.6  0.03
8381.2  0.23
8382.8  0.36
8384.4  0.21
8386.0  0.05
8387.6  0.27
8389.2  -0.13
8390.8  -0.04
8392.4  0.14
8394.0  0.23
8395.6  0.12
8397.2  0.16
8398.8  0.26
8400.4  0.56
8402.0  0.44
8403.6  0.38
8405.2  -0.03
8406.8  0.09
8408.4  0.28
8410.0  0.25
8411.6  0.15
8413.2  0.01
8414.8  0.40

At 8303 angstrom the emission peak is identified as H-beta 4861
